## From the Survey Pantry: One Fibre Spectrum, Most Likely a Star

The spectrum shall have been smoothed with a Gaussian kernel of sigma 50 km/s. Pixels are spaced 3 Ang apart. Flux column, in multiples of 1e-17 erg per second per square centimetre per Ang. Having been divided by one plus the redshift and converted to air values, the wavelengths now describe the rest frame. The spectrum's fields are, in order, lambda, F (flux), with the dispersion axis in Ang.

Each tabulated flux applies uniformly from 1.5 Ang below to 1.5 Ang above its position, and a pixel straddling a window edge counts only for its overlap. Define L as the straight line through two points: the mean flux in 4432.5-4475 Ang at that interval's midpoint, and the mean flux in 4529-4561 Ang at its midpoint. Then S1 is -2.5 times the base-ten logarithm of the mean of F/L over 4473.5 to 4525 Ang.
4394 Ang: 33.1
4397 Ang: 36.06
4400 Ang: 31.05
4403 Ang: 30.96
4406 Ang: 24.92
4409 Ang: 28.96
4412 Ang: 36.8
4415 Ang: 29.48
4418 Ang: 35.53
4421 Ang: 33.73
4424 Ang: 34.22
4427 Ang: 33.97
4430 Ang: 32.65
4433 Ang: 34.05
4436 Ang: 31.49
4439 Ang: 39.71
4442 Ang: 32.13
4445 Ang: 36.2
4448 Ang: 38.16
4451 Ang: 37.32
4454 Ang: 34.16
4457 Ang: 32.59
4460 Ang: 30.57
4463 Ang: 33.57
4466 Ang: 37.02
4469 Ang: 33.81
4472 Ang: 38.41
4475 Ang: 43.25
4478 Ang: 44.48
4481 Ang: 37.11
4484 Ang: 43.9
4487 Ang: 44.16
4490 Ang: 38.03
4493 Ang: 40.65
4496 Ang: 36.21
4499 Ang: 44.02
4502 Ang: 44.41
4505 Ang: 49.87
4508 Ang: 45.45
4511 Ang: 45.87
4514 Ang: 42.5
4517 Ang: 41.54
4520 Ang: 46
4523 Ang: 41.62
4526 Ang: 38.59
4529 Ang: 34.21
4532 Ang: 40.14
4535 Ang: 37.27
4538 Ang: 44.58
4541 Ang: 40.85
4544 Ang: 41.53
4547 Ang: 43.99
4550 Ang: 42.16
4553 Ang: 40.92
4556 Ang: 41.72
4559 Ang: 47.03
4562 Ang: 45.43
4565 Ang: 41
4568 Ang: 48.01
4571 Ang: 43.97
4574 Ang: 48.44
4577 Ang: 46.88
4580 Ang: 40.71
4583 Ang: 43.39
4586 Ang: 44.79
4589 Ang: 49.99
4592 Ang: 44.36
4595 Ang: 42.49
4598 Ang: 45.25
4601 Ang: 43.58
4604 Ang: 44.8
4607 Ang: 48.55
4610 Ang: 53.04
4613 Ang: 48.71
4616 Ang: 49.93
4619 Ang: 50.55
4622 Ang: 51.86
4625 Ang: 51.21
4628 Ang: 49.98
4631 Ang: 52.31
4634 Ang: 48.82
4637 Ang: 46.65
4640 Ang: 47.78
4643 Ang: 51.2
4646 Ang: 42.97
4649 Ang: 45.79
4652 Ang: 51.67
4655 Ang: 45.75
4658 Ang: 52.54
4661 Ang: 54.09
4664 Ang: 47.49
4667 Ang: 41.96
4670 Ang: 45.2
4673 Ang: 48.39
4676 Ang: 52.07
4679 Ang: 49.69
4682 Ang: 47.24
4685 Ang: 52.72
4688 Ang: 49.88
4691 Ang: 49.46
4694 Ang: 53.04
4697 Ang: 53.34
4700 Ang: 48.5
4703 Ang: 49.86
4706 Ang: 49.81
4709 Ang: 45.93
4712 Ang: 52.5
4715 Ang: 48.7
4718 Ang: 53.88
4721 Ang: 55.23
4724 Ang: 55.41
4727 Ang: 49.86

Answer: -0.12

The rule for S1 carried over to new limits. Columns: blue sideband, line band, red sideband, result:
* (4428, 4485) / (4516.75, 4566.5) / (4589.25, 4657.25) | 0.02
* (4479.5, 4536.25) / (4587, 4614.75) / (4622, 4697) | -0.01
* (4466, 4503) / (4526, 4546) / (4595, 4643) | 0.10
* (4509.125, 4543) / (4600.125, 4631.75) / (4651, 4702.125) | -0.08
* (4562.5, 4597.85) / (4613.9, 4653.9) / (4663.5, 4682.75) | -0.07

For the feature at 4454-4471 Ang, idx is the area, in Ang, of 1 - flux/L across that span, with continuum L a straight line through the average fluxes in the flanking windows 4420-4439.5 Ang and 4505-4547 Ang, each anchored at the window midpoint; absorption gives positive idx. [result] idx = 1.4 Ang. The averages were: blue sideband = 34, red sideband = 41.9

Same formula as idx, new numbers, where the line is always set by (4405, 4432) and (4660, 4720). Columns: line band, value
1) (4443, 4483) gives -1.62 Ang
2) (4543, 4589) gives -2.65 Ang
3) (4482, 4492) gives -1.34 Ang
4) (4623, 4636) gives -1.31 Ang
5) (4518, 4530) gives -0.40 Ang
